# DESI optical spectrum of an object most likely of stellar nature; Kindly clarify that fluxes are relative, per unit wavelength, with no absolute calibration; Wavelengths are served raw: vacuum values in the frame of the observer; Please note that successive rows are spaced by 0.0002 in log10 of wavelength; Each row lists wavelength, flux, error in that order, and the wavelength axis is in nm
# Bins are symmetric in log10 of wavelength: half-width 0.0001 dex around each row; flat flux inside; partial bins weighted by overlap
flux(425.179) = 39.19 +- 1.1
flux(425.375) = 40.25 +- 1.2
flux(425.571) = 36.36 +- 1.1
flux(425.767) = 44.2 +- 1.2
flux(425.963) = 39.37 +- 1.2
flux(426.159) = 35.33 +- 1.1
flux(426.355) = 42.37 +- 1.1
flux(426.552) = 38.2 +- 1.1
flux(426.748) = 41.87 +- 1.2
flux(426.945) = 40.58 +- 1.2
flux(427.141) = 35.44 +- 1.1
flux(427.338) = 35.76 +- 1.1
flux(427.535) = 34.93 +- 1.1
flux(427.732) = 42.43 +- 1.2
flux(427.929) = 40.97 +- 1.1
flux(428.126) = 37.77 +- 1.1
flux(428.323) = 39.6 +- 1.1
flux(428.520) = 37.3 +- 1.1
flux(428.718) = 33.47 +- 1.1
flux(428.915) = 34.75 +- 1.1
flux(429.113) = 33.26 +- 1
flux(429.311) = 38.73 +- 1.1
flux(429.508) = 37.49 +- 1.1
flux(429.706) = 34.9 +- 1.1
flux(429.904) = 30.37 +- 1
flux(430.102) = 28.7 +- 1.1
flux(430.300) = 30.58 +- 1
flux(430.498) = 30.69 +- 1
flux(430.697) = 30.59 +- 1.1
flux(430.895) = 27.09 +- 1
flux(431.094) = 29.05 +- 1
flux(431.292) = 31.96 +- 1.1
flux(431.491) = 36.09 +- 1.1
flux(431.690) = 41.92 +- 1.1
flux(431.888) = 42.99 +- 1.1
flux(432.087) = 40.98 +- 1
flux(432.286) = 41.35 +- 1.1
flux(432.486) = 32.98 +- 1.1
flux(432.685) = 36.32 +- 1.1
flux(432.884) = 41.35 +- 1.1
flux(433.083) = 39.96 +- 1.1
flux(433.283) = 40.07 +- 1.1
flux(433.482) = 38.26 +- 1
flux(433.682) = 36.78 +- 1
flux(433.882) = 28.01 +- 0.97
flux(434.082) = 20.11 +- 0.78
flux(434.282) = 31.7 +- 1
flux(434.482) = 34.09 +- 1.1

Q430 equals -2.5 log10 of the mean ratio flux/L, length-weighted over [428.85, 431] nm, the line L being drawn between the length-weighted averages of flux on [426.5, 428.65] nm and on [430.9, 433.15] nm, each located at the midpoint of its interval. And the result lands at 0.17 mag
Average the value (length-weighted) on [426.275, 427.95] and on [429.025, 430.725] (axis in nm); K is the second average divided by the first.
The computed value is 0.84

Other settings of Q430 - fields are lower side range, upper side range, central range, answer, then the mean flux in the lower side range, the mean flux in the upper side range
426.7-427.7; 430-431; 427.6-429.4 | -0.09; 37.8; 29.5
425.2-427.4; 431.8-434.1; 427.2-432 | 0.09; 39.1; 37.1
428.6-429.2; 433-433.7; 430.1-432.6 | 0.07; 33.9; 39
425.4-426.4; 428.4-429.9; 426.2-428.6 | -0.04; 39.5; 35.4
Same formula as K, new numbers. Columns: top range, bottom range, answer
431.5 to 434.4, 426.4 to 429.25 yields 0.97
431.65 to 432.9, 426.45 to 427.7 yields 1.04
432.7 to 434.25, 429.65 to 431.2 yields 1.16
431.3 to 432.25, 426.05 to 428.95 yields 1.04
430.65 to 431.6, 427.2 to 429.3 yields 0.84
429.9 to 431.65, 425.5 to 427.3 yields 0.79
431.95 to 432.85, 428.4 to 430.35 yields 1.12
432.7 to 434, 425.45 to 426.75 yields 0.94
